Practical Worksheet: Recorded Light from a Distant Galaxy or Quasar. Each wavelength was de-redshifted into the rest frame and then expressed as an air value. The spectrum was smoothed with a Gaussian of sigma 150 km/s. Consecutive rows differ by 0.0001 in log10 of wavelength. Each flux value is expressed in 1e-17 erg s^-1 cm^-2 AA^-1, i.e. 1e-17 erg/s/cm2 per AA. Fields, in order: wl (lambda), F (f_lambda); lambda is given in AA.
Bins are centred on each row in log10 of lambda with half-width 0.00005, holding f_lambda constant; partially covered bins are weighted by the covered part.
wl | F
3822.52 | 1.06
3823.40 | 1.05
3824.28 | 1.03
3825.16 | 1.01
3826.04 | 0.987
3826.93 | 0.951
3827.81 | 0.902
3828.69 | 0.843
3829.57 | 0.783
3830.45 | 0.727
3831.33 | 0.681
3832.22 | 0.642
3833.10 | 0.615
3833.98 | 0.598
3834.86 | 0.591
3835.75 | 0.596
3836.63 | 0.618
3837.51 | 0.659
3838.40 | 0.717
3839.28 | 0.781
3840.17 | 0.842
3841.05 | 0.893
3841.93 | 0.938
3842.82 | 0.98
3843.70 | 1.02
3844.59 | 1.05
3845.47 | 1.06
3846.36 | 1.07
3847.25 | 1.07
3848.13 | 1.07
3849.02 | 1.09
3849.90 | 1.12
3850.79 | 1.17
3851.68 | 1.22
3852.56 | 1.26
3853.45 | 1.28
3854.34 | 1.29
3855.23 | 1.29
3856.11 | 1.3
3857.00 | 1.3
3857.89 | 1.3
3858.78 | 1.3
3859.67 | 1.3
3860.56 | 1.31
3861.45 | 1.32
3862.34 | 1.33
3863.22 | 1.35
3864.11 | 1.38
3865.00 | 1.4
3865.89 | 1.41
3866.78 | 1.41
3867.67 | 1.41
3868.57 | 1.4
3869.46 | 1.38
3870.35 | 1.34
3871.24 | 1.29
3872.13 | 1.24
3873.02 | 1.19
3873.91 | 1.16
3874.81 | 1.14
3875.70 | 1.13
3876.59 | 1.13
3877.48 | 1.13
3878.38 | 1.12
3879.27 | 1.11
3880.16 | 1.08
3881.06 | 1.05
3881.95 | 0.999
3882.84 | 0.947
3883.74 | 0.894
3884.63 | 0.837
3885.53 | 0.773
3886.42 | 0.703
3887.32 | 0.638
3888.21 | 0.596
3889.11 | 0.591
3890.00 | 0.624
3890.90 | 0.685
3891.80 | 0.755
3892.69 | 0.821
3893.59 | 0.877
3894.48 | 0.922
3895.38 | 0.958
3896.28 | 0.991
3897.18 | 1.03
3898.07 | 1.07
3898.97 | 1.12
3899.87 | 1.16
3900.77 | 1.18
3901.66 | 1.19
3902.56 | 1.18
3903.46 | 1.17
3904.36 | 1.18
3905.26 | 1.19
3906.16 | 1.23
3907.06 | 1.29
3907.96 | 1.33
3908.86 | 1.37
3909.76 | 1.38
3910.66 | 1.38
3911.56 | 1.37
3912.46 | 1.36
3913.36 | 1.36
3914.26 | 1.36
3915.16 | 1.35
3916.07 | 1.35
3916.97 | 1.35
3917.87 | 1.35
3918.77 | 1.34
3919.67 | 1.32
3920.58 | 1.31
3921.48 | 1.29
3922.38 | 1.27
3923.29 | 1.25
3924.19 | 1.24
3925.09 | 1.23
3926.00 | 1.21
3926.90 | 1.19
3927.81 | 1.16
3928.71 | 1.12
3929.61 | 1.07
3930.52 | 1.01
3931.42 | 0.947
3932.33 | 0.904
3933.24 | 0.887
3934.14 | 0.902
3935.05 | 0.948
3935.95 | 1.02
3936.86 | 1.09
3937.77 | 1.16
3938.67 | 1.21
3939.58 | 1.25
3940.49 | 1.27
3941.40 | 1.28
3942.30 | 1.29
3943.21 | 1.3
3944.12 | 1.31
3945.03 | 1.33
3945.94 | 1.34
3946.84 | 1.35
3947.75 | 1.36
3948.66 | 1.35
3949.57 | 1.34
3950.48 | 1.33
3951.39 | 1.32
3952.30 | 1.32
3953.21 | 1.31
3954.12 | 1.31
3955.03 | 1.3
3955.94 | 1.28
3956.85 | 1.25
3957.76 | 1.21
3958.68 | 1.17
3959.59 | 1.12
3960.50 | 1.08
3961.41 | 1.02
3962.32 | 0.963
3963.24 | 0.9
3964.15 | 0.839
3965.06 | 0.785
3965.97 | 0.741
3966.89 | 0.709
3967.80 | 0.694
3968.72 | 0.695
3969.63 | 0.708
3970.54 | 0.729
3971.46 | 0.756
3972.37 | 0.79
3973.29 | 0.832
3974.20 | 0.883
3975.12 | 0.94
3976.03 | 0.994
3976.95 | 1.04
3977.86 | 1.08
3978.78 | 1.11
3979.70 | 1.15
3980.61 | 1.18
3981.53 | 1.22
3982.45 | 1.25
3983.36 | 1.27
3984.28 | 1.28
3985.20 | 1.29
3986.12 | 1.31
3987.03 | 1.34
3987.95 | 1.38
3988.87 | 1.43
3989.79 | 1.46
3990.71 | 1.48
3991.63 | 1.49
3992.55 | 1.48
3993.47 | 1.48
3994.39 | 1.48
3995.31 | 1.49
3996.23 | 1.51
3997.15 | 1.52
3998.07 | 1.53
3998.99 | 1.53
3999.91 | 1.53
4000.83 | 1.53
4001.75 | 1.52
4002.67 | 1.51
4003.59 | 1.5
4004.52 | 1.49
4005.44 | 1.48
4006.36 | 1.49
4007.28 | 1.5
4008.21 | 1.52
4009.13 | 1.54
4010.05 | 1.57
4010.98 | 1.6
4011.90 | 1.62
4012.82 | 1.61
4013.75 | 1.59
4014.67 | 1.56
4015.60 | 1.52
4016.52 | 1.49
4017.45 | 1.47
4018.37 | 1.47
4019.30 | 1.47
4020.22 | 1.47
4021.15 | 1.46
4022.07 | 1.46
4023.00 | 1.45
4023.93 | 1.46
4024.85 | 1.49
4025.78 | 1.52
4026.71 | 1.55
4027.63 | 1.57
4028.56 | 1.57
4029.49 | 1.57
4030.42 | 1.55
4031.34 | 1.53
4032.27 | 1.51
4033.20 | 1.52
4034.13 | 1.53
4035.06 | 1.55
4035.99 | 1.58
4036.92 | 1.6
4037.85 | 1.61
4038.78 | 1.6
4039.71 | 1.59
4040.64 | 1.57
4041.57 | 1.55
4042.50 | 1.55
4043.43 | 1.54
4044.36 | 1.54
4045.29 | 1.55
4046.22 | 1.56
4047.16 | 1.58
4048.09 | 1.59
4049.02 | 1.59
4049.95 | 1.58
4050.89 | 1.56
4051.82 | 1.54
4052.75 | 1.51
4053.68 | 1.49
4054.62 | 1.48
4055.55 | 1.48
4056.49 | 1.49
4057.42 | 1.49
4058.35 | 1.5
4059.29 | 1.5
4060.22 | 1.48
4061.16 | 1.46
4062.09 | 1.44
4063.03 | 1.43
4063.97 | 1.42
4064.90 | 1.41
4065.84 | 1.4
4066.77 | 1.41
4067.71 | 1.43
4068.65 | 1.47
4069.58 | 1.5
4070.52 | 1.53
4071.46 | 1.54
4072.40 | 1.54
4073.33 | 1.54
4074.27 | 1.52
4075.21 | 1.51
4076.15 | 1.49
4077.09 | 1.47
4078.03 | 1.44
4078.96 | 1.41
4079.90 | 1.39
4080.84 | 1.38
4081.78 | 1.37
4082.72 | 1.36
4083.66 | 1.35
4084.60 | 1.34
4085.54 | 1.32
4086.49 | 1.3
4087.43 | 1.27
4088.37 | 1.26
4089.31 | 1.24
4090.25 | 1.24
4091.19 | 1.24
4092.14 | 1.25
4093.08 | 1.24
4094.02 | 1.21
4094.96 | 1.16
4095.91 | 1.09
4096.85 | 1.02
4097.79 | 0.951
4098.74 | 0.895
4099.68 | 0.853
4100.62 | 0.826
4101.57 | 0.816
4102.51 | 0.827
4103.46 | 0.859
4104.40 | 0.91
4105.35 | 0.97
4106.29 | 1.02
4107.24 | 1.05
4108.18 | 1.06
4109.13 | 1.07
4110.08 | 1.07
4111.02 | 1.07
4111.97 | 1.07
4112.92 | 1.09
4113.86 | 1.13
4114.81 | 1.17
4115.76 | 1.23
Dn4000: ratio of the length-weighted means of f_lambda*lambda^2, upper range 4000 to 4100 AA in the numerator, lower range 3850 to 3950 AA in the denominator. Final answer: 1.34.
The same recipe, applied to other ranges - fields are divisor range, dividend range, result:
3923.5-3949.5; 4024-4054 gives 1.39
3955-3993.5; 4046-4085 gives 1.42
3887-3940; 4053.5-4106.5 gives 1.26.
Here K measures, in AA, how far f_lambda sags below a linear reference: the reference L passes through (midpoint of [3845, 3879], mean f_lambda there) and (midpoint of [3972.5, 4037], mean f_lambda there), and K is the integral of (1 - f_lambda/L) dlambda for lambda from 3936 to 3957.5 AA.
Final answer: 1.1 AA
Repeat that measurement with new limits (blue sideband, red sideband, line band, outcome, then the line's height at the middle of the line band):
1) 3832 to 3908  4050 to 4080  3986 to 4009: -2.5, 1.33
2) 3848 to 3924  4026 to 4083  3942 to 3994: 7.1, 1.33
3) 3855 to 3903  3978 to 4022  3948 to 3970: 4.1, 1.33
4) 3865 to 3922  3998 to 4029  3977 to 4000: 1.2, 1.44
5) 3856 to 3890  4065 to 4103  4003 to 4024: -4.7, 1.24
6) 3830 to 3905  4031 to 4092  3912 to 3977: 4.1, 1.21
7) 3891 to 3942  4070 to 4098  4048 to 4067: -2.6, 1.31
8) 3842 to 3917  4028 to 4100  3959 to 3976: 5.7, 1.28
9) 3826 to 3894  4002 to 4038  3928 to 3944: 2.0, 1.26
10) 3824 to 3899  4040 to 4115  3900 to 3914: -2.4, 1.09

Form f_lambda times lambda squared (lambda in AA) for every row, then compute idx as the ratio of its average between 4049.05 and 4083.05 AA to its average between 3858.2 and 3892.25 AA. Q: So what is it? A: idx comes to 1.47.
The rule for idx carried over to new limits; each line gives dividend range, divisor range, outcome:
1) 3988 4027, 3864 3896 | 1.55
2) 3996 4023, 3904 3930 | 1.24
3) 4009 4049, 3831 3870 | 1.55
